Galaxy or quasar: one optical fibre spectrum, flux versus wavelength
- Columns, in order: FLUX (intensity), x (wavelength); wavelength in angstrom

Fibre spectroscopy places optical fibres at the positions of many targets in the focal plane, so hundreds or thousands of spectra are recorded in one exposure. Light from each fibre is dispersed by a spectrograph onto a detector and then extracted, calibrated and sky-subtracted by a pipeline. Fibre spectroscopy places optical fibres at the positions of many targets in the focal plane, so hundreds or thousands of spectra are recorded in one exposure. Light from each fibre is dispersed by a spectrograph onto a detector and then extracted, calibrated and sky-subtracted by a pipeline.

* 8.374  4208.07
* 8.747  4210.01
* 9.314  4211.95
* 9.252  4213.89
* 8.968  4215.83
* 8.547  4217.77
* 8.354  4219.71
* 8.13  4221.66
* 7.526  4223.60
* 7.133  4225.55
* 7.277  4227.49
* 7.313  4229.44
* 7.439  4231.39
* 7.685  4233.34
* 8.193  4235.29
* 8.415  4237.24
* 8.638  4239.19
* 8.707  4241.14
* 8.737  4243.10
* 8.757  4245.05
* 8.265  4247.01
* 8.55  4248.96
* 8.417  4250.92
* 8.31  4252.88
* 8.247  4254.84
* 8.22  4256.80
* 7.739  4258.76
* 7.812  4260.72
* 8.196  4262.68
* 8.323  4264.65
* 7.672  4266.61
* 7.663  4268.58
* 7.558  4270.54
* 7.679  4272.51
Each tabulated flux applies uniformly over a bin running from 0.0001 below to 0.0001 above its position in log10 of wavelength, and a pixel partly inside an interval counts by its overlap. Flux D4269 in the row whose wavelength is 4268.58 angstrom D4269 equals 7.663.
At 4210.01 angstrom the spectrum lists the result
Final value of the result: 8.747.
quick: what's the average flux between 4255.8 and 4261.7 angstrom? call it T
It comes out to 7.93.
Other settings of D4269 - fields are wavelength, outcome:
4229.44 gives 7.313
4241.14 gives 8.707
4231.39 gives 7.439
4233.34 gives 7.685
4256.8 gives 8.22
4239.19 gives 8.638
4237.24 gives 8.415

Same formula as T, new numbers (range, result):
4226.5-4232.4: 7.35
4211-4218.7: 9.03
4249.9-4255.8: 8.32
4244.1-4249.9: 8.53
